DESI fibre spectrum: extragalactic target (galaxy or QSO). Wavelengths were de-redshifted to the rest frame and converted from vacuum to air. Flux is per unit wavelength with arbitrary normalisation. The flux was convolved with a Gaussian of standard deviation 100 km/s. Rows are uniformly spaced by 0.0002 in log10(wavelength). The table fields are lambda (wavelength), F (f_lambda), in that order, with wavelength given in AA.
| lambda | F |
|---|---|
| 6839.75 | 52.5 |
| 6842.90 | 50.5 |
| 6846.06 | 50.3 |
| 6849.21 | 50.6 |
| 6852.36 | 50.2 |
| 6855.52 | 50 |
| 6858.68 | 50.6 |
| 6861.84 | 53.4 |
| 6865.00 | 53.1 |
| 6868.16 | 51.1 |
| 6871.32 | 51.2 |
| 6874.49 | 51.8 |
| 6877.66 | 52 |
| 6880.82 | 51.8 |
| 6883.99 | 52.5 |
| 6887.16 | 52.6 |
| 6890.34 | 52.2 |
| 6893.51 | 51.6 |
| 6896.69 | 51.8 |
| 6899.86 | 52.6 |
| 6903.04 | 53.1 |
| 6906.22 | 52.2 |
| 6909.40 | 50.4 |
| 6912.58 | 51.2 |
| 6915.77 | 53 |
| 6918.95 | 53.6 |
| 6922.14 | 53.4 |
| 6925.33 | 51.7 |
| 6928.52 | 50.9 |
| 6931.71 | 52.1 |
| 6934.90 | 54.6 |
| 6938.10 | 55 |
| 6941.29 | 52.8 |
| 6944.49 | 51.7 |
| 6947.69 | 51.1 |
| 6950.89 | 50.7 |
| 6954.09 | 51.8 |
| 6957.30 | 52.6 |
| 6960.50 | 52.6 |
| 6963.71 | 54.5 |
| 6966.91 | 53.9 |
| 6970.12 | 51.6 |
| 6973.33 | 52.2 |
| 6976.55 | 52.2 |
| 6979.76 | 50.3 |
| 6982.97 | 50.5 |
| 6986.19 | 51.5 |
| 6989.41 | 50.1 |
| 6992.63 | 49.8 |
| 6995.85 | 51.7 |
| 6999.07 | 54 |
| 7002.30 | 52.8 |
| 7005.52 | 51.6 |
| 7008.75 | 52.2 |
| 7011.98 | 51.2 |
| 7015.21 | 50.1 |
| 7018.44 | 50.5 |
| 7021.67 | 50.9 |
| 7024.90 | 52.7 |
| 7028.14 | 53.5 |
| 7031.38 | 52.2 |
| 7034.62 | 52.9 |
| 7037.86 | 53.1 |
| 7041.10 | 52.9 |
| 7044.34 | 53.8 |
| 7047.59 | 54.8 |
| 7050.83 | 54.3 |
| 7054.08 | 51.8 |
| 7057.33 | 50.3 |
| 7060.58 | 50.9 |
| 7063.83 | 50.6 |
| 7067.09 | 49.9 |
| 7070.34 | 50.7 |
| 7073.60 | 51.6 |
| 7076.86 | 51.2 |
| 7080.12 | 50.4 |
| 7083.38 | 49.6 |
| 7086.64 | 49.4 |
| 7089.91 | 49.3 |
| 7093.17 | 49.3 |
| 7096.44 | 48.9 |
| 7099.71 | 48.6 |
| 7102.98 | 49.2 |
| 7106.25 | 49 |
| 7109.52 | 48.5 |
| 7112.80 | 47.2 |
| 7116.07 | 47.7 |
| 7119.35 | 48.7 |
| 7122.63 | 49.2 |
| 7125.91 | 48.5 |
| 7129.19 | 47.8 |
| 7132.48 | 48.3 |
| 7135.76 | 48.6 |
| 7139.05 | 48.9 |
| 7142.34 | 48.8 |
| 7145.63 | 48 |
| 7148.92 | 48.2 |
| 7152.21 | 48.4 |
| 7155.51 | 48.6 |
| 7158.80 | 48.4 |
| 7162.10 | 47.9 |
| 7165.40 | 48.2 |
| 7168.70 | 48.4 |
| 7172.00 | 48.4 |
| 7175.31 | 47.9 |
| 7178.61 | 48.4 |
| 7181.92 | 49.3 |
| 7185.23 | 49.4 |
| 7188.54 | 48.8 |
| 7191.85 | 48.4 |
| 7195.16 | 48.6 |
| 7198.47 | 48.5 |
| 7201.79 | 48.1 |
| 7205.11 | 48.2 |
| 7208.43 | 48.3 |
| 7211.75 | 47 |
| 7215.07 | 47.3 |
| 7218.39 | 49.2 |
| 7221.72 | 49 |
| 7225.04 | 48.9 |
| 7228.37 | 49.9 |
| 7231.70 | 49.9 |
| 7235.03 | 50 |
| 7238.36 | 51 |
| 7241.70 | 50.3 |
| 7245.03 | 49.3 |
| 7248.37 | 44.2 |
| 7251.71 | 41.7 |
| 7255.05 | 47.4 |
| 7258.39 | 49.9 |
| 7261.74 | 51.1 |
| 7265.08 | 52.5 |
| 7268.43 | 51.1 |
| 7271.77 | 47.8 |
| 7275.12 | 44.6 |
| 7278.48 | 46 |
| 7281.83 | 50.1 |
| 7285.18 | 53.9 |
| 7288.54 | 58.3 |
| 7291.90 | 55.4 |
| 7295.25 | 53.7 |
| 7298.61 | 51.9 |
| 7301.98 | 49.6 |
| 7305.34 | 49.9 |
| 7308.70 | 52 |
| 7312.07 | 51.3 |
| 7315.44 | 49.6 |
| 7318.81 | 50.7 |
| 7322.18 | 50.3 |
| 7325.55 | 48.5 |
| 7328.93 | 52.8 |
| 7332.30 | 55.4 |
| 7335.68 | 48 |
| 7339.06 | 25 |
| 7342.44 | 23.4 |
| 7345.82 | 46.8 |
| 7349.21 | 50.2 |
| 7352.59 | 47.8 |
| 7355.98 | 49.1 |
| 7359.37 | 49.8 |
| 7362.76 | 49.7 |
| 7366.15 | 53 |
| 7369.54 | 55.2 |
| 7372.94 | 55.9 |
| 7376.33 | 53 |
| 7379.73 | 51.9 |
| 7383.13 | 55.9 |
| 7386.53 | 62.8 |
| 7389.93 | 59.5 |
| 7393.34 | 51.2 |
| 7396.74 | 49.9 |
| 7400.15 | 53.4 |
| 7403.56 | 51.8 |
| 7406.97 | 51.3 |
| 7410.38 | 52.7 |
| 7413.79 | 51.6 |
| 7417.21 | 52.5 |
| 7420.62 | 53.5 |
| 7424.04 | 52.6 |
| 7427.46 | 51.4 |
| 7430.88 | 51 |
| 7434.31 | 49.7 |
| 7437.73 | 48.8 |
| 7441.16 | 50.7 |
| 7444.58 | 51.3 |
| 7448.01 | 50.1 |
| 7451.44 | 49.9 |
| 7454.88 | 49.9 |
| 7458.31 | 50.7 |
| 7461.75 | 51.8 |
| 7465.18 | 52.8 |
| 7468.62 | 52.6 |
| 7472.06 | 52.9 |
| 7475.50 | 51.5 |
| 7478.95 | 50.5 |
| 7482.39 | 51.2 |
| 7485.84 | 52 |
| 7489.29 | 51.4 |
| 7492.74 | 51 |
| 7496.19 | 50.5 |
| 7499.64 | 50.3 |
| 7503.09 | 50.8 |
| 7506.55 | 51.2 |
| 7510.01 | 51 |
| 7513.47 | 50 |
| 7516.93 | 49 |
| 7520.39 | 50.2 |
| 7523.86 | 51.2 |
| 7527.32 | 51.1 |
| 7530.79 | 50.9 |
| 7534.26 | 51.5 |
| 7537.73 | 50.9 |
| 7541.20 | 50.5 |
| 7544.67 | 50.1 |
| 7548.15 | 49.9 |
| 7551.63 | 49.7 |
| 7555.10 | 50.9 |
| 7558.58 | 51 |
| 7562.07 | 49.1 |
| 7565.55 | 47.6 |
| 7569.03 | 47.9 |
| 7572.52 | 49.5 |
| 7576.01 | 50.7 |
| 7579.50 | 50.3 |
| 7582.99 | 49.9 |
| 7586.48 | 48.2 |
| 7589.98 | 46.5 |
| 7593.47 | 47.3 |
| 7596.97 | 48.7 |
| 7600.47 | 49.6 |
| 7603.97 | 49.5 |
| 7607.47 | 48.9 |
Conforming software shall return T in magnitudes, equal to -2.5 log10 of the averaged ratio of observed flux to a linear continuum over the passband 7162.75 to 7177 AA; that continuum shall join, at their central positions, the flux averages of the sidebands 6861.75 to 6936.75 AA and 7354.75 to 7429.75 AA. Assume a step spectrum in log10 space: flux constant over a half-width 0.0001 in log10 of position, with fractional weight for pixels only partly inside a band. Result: 0.097 mag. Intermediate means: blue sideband 52.2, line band 48.2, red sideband 53.1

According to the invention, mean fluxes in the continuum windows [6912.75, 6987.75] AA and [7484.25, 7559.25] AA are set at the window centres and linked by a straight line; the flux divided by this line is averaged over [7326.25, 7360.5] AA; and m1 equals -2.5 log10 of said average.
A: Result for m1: 0.144 mag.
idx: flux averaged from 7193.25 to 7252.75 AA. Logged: 48.4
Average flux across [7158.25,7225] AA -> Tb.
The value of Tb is 48.4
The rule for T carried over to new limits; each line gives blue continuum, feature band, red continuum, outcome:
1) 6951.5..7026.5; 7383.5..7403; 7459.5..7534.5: -0.08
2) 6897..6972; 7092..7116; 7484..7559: 0.07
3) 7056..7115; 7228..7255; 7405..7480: 0.05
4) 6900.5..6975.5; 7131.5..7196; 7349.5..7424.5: 0.09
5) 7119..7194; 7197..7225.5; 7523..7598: 0.01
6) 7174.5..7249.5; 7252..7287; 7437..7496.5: 0.00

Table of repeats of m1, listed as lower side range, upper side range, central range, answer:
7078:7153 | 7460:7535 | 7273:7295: -0.04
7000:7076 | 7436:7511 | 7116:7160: 0.07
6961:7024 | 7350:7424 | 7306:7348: 0.14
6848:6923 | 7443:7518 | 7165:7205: 0.06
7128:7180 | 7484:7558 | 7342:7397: -0.04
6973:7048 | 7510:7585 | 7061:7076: 0.02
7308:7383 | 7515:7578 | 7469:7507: -0.03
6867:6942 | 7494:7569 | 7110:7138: 0.07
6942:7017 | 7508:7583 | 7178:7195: 0.05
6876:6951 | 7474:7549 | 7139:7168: 0.07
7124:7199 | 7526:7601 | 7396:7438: -0.05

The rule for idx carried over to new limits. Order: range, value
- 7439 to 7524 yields 51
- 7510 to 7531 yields 50.4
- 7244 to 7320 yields 50.1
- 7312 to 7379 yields 48.3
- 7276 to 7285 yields 48.7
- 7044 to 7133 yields 49.9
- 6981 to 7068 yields 51.9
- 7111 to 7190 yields 48.4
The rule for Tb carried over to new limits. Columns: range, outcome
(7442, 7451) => 50.6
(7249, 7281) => 47.9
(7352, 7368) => 50.1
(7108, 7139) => 48.3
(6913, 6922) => 53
